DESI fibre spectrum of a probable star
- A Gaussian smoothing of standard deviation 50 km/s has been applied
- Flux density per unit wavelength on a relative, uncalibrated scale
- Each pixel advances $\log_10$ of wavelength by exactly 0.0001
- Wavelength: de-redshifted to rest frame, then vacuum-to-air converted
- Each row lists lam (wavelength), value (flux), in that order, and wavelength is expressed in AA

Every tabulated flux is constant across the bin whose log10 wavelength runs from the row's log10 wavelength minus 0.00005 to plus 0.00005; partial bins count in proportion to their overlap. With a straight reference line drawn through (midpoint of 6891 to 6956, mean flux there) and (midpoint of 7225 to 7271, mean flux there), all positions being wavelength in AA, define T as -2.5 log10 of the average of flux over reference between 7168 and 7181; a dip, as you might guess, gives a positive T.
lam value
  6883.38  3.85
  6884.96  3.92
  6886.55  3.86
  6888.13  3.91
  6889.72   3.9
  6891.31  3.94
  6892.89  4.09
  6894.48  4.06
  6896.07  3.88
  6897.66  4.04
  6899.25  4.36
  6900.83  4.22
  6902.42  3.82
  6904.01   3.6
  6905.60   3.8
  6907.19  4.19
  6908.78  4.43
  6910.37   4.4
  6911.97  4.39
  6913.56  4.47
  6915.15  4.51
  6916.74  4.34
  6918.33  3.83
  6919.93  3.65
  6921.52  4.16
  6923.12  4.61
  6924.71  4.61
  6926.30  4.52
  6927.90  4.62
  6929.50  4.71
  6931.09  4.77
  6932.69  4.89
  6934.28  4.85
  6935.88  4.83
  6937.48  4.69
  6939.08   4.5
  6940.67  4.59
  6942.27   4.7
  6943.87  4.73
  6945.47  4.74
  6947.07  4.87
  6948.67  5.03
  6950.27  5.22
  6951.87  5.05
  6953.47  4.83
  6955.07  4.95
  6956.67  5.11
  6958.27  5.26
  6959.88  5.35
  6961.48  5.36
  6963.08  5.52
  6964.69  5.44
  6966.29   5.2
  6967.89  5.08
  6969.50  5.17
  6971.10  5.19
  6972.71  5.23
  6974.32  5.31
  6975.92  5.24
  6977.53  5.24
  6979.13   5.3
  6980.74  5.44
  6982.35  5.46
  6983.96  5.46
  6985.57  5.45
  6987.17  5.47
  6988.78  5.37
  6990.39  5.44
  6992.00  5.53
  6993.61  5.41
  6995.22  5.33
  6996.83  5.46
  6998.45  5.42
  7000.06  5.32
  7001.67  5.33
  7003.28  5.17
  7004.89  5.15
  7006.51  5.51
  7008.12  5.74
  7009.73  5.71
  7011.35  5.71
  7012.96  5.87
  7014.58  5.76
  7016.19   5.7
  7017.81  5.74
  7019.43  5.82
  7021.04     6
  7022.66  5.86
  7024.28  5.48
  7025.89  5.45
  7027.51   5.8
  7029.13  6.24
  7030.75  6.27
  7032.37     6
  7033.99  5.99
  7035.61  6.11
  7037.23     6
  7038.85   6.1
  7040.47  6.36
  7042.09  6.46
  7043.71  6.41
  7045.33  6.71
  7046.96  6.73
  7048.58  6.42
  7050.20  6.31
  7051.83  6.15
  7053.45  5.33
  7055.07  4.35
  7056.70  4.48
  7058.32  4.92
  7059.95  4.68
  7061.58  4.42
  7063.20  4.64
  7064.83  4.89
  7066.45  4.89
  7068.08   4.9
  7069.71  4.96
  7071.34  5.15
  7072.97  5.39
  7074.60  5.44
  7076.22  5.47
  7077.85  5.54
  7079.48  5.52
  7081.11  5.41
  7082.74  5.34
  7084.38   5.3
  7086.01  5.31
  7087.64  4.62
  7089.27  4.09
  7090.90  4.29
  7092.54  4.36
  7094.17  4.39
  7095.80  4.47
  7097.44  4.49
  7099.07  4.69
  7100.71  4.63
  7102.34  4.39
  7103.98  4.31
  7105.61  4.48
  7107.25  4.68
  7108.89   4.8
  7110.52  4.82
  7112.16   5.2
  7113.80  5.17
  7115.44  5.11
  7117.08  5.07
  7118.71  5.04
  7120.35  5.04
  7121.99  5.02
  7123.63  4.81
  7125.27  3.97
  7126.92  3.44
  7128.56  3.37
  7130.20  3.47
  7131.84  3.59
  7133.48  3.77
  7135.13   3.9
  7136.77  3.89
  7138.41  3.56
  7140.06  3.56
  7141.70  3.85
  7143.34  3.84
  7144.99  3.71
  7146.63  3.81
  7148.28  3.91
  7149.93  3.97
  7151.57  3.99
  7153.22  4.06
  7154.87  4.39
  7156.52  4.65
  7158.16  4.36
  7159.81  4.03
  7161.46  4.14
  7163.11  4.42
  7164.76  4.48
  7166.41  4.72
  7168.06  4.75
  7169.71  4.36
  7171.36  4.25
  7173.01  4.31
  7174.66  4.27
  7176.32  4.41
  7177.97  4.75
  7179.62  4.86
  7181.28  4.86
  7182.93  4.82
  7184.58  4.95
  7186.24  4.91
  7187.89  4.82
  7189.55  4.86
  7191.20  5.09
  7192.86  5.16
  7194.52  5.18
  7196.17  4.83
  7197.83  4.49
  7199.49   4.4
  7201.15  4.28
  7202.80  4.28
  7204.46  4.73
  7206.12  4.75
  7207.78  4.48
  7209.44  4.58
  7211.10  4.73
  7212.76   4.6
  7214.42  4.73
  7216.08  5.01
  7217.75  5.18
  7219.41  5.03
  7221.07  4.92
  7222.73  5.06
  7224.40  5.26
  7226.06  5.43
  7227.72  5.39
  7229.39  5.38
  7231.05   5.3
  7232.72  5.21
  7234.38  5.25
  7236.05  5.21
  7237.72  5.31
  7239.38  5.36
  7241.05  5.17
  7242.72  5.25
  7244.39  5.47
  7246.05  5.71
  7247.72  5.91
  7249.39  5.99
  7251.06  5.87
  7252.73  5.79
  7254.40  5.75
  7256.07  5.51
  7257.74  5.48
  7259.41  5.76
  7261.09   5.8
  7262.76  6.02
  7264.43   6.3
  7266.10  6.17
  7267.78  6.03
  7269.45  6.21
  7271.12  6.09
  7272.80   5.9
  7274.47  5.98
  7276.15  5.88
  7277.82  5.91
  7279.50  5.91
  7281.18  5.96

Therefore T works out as 0.19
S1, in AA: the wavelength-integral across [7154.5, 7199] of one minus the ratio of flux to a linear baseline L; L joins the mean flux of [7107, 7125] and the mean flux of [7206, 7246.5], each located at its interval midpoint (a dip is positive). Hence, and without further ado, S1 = 3.6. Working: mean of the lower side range 4.96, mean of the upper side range 5.11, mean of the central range 4.64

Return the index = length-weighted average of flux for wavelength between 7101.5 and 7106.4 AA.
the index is 4.4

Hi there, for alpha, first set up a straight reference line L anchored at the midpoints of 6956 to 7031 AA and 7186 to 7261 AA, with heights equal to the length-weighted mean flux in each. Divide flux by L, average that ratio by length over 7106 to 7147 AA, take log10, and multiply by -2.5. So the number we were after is 0.23 mag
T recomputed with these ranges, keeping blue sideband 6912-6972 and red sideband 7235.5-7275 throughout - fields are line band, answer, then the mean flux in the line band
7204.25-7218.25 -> 0.18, 4.74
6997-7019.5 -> -0.11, 5.55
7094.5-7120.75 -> 0.12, 4.76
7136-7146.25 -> 0.40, 3.74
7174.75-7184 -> 0.17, 4.71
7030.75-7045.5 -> -0.22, 6.22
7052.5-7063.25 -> 0.10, 4.71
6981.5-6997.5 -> -0.10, 5.44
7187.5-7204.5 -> 0.18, 4.74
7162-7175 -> 0.23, 4.45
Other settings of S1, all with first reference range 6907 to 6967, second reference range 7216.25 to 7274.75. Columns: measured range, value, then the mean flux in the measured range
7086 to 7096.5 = 1.46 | 4.45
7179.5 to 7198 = 1.71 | 4.92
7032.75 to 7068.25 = -4.05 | 5.62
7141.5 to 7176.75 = 7.42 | 4.22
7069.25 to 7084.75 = -0.74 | 5.36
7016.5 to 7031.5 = -2.62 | 5.84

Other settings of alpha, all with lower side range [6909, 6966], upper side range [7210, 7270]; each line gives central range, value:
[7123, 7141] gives 0.36 mag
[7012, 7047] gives -0.21 mag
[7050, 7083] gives -0.02 mag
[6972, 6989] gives -0.11 mag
